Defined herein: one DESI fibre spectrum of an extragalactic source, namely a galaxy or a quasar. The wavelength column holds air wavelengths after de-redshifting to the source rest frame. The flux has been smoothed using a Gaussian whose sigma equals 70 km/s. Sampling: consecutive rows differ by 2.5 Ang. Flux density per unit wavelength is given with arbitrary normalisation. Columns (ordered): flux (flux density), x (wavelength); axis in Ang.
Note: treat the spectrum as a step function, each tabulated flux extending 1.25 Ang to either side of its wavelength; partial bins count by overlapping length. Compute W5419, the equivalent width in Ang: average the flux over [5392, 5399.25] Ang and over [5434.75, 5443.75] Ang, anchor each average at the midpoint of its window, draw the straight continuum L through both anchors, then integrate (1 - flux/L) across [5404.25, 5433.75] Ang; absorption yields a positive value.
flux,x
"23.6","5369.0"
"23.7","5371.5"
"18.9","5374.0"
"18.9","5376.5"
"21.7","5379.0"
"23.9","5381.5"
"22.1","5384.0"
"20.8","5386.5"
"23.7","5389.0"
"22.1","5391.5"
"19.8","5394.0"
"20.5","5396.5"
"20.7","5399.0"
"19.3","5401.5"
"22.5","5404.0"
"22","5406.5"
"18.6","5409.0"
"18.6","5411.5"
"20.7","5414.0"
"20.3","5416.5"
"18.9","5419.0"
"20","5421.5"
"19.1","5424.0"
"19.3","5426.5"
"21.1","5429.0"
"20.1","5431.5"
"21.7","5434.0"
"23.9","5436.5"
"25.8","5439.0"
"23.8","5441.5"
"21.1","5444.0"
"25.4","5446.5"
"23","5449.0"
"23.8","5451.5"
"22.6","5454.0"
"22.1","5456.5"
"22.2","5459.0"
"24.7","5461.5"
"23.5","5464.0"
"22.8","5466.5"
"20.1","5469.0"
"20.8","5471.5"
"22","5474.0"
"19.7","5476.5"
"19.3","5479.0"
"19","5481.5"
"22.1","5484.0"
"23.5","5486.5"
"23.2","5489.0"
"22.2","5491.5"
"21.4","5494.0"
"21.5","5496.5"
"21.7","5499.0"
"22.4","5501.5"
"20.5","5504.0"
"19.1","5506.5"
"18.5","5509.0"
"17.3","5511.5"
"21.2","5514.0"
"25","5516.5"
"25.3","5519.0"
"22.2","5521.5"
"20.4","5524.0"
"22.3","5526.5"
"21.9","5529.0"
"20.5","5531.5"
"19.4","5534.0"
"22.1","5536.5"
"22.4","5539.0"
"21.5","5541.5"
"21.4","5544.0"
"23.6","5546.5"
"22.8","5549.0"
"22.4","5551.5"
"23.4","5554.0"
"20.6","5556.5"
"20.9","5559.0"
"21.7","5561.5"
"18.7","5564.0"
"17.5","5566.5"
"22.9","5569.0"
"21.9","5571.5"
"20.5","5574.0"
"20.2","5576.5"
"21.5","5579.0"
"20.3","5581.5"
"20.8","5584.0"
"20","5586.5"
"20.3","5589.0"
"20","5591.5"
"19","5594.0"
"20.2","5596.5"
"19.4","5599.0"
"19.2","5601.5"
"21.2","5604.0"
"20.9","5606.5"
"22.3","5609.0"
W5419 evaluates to 3.0 Ang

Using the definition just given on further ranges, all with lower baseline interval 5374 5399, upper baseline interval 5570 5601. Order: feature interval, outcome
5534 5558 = -1.8 Ang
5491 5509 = -0.2 Ang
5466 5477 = -0.1 Ang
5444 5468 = -2.5 Ang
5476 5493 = -0.4 Ang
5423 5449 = -1.4 Ang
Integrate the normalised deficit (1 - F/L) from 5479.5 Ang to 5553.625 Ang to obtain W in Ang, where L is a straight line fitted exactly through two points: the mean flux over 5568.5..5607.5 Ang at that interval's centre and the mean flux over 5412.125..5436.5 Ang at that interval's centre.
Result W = -4.44 Ang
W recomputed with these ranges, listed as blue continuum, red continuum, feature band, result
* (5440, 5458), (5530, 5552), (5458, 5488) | 1.49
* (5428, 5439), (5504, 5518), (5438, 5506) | -2.91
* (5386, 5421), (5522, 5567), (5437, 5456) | -2.52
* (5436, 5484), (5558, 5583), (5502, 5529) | 0.29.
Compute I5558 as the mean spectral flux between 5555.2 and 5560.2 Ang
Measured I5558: 20.8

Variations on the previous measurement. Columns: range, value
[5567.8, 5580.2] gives 21.4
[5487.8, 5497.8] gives 22.1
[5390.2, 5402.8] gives 20.5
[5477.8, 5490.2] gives 21.4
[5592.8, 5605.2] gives 19.8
